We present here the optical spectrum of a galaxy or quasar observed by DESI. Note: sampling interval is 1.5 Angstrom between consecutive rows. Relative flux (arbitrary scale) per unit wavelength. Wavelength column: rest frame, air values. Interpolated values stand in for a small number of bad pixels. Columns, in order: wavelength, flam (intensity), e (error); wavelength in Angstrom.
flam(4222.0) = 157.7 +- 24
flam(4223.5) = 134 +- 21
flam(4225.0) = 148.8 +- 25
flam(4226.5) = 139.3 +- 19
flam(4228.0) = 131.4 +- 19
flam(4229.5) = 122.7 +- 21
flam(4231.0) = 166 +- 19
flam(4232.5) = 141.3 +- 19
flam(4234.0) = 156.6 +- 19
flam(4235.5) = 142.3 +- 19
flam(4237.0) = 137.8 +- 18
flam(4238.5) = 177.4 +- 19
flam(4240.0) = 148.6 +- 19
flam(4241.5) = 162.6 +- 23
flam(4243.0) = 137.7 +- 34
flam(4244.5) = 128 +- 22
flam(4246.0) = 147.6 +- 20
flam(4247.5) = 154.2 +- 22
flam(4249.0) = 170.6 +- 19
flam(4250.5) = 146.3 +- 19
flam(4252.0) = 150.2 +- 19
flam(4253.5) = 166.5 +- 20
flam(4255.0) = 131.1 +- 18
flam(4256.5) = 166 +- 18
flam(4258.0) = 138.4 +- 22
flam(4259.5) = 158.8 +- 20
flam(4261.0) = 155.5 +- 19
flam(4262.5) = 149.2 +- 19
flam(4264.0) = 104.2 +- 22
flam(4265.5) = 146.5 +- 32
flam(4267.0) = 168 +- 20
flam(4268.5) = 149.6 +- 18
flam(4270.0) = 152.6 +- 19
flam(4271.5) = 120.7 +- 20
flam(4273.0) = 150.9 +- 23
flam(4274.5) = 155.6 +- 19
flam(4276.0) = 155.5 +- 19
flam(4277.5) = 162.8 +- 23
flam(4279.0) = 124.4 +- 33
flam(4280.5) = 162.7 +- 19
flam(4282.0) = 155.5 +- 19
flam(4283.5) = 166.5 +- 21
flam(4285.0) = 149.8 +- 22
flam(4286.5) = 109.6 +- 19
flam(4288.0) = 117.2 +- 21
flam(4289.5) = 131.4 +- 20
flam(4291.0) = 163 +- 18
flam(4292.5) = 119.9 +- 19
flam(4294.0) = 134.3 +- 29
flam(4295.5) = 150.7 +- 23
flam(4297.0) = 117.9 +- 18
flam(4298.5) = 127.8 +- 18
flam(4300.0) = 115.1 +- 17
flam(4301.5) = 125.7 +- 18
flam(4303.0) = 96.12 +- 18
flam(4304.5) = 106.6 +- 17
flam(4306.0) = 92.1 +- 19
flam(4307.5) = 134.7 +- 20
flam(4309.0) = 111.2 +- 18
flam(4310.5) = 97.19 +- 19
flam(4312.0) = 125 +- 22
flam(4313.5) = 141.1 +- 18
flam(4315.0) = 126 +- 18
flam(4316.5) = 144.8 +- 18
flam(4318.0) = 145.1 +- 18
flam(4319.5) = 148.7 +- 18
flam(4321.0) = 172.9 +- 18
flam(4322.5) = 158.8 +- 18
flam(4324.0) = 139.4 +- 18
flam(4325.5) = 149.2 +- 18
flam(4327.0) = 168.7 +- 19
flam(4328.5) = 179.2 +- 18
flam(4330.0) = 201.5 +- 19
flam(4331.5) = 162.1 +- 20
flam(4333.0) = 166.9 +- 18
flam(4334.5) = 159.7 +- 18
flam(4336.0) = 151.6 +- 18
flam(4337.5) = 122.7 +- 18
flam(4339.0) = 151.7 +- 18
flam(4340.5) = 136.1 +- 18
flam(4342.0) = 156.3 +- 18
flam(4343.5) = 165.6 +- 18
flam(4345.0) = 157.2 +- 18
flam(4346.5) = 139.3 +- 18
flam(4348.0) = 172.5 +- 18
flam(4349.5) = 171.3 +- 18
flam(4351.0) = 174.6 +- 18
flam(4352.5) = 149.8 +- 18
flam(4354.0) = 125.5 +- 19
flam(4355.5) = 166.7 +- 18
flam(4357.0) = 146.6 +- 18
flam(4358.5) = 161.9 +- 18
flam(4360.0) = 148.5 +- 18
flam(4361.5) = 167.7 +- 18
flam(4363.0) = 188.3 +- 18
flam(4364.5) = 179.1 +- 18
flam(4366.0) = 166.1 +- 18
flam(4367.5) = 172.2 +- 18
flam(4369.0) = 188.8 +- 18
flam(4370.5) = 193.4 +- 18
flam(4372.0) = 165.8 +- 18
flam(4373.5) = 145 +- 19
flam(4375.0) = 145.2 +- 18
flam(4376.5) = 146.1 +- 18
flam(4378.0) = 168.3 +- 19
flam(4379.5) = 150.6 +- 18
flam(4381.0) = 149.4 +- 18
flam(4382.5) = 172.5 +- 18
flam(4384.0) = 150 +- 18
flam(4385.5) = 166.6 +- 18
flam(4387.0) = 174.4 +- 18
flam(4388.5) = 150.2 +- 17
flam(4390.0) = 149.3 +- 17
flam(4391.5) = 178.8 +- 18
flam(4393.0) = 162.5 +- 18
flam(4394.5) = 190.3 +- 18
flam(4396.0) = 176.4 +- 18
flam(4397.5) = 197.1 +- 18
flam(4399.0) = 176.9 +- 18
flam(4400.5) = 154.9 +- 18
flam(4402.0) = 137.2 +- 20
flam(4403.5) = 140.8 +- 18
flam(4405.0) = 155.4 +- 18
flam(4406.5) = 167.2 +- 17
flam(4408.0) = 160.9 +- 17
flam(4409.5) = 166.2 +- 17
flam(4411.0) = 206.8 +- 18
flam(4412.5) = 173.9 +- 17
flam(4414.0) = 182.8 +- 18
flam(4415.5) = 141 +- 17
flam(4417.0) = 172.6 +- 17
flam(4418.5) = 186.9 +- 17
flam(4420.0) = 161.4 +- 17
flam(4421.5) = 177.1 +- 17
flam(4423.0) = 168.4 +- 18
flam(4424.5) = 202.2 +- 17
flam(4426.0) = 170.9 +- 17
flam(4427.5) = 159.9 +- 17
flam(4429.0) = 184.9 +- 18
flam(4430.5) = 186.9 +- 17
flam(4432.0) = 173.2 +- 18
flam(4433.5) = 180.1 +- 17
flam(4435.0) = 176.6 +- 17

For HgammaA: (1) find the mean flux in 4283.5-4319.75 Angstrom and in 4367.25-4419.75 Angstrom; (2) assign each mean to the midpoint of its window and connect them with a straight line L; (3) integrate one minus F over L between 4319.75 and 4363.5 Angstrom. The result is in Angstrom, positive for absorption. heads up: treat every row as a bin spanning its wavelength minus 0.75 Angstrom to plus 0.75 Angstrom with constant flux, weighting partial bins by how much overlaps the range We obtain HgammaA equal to -4.6 Angstrom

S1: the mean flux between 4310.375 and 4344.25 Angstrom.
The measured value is 152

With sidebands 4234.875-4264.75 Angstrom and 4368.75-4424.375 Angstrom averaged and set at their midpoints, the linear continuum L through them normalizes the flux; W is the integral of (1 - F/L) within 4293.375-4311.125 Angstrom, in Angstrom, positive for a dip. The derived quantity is 4.29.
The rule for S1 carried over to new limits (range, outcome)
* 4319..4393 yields 161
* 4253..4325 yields 138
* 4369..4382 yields 160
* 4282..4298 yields 137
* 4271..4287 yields 148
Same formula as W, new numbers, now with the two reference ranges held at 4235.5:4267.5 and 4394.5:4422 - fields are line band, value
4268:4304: 3.71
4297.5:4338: 4.71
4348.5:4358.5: 0.35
